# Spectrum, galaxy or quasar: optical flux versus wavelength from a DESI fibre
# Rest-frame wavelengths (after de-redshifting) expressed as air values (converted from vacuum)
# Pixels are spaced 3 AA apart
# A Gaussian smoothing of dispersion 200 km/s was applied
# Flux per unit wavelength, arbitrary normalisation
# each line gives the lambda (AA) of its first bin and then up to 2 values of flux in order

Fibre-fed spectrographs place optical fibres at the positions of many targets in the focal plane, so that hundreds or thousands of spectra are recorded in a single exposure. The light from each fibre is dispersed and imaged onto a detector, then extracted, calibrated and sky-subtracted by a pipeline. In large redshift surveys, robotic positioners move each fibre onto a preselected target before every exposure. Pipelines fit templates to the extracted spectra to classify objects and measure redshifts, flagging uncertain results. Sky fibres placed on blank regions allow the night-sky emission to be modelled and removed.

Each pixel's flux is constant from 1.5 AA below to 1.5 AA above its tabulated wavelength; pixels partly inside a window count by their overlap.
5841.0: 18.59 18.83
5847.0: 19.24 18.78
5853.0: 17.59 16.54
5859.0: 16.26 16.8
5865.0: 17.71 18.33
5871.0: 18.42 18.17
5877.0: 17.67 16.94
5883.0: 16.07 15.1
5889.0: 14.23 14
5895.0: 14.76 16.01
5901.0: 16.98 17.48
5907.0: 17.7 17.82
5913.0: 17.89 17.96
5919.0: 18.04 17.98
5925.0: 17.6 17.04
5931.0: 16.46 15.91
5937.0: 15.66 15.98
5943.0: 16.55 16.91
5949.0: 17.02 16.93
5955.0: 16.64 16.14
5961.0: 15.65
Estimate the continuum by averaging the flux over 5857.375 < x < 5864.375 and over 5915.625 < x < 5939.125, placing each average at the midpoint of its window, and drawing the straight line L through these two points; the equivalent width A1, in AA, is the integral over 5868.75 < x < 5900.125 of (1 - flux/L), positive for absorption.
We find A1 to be 1.1 AA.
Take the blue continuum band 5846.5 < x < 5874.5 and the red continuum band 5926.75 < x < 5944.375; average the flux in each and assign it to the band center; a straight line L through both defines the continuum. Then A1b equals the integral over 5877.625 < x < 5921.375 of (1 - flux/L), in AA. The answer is 1.0 AA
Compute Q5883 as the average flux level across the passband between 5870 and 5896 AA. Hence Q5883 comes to 16.1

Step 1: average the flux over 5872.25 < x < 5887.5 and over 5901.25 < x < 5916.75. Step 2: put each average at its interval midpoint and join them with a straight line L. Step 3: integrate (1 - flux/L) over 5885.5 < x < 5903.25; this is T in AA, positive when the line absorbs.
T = 2.0 AA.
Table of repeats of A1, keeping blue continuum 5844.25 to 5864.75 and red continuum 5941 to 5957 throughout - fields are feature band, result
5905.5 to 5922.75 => -0.8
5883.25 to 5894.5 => 1.7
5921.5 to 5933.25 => -0.1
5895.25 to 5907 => 0.3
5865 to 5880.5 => -0.4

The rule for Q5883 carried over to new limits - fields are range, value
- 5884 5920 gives 16.5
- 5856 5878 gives 17.5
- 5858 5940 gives 16.8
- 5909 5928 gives 17.8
